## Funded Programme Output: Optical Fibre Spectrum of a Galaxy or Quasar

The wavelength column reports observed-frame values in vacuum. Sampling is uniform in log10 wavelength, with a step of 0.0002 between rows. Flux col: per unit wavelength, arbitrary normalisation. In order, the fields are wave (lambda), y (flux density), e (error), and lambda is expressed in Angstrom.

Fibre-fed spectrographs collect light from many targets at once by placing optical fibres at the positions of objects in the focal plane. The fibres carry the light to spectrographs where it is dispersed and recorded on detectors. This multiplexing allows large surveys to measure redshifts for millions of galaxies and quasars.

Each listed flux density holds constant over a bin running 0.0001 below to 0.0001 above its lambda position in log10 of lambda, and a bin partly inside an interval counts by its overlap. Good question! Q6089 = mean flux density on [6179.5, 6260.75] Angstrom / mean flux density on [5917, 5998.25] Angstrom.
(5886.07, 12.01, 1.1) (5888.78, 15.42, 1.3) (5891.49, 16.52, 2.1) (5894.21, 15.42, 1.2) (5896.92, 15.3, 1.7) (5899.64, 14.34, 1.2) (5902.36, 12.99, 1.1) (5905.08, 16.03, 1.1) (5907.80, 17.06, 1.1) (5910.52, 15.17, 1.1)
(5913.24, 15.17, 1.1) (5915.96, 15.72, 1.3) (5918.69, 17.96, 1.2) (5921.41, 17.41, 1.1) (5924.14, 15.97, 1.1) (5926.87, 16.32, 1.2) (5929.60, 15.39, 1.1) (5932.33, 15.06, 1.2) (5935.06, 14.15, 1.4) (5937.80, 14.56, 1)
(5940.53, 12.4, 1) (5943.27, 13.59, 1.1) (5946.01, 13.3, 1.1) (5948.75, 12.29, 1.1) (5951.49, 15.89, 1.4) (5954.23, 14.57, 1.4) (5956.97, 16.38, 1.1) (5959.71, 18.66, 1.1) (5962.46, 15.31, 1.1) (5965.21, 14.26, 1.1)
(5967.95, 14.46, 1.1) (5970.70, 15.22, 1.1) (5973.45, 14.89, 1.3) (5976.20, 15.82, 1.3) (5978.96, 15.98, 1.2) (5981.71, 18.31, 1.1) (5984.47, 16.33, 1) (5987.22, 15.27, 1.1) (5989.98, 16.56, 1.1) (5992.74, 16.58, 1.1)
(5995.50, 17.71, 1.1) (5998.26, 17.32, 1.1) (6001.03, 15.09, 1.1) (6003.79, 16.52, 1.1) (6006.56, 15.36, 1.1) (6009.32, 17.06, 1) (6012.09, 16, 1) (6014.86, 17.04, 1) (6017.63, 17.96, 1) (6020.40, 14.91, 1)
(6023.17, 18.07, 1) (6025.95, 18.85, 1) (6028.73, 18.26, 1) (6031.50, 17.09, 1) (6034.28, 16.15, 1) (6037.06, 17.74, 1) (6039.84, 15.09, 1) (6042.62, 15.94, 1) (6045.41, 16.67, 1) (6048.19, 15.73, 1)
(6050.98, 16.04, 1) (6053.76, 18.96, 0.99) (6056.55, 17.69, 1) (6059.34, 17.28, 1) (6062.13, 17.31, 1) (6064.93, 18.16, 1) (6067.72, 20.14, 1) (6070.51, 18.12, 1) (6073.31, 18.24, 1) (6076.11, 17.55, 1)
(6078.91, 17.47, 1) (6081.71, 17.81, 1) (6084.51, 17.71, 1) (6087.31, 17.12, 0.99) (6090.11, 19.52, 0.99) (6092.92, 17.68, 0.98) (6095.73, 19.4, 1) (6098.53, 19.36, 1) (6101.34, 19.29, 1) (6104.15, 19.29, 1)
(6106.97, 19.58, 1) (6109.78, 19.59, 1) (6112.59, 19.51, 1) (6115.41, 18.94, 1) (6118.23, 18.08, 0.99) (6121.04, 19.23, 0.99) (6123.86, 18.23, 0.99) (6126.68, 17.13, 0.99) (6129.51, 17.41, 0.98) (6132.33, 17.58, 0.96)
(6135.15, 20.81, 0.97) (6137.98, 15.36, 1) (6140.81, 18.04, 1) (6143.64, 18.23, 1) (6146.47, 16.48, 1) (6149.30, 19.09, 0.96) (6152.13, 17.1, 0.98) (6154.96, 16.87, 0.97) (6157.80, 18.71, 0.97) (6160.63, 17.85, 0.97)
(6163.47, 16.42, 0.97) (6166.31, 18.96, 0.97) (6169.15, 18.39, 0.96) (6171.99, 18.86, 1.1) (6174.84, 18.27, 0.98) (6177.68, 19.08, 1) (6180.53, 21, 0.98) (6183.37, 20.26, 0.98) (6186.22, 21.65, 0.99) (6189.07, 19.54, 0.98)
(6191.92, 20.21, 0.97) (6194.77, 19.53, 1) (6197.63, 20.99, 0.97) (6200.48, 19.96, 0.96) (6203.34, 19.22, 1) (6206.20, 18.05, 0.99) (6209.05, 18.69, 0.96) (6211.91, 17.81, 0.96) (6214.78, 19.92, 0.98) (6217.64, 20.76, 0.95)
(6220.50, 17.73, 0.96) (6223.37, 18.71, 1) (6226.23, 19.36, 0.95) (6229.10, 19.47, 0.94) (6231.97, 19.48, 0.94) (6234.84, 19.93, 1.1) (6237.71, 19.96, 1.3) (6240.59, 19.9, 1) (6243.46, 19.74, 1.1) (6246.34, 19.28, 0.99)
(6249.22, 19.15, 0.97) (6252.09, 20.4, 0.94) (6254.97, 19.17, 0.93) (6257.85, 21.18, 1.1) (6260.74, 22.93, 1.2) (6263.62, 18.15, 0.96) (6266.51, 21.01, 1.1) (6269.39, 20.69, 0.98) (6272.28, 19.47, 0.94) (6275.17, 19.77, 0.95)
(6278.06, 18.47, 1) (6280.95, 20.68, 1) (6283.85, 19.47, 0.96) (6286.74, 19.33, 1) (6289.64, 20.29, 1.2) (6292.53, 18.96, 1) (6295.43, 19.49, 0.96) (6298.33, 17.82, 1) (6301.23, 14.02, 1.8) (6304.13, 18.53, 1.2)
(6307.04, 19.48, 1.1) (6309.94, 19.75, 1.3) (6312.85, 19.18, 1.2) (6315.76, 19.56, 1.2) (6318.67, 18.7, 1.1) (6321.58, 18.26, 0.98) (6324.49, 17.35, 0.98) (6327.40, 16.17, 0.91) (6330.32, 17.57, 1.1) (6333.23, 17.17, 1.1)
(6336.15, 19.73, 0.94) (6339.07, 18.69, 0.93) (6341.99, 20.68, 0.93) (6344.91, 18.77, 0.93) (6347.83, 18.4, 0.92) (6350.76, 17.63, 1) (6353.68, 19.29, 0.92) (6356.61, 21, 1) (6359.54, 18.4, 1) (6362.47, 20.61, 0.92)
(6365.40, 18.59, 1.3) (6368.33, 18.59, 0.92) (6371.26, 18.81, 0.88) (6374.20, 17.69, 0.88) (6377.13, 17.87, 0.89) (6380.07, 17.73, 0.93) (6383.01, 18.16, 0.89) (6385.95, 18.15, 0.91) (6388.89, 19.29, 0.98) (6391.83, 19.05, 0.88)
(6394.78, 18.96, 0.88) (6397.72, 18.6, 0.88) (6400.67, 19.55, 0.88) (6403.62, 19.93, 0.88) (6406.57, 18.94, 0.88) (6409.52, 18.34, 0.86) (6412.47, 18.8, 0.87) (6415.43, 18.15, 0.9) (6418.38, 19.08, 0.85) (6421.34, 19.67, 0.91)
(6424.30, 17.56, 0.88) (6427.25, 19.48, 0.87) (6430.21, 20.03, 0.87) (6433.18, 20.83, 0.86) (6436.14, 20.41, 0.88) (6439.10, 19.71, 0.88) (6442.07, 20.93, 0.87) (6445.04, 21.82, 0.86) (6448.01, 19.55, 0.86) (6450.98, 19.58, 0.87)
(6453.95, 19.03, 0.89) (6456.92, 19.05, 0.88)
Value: 1.3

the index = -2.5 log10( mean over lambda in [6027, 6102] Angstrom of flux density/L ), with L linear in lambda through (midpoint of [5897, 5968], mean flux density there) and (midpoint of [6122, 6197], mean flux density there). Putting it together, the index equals -0.03 mag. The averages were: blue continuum 15.2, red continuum 18.5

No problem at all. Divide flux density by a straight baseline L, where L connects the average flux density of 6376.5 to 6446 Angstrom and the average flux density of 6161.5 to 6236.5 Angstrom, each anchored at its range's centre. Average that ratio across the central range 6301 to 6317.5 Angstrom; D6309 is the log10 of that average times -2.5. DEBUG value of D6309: 0.03 mag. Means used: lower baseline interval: 19.3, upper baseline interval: 19.2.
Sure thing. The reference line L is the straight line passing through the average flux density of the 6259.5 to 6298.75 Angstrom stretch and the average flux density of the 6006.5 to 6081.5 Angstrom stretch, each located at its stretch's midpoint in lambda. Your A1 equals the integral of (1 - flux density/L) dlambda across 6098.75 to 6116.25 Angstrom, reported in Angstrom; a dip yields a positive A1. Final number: -1.40 Angstrom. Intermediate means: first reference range 17.3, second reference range 19.8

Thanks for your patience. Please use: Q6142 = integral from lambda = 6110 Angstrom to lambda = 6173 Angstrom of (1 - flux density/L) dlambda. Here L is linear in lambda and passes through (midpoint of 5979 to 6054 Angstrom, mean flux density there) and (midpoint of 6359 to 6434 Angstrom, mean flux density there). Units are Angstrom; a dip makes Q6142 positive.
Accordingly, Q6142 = -2.4 Angstrom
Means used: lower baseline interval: 16.7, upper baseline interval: 18.9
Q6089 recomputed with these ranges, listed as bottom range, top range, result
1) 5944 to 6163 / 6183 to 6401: 1.11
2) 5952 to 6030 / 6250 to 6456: 1.17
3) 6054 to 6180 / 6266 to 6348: 1.03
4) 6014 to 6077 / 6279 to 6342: 1.07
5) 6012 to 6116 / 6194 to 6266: 1.10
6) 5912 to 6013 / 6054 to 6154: 1.17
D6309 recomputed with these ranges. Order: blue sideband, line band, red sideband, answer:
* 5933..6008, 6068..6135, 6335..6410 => -0.12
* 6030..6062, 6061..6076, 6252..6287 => -0.07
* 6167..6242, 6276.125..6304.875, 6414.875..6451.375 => 0.05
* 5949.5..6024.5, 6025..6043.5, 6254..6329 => -0.02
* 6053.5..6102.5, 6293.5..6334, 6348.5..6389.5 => 0.03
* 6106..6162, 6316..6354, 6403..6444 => 0.04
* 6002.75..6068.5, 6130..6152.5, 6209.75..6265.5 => 0.03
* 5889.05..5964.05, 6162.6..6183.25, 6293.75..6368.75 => -0.09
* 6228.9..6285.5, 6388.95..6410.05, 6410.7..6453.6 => 0.03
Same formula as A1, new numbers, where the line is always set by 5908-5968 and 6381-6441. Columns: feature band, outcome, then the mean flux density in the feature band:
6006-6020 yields -0.7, 16.6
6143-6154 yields -0.4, 17.7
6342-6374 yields -0.6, 19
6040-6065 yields -1.2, 16.9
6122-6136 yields -1.1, 18.2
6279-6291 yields -1.2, 19.9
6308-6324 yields -0.6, 19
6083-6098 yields -1.7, 18.4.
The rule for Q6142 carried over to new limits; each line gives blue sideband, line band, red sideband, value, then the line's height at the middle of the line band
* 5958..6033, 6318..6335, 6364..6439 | 0.9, 18.5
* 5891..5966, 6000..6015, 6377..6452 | -0.2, 15.9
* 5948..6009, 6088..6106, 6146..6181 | -1.7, 17.4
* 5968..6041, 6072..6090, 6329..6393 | -0.8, 17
